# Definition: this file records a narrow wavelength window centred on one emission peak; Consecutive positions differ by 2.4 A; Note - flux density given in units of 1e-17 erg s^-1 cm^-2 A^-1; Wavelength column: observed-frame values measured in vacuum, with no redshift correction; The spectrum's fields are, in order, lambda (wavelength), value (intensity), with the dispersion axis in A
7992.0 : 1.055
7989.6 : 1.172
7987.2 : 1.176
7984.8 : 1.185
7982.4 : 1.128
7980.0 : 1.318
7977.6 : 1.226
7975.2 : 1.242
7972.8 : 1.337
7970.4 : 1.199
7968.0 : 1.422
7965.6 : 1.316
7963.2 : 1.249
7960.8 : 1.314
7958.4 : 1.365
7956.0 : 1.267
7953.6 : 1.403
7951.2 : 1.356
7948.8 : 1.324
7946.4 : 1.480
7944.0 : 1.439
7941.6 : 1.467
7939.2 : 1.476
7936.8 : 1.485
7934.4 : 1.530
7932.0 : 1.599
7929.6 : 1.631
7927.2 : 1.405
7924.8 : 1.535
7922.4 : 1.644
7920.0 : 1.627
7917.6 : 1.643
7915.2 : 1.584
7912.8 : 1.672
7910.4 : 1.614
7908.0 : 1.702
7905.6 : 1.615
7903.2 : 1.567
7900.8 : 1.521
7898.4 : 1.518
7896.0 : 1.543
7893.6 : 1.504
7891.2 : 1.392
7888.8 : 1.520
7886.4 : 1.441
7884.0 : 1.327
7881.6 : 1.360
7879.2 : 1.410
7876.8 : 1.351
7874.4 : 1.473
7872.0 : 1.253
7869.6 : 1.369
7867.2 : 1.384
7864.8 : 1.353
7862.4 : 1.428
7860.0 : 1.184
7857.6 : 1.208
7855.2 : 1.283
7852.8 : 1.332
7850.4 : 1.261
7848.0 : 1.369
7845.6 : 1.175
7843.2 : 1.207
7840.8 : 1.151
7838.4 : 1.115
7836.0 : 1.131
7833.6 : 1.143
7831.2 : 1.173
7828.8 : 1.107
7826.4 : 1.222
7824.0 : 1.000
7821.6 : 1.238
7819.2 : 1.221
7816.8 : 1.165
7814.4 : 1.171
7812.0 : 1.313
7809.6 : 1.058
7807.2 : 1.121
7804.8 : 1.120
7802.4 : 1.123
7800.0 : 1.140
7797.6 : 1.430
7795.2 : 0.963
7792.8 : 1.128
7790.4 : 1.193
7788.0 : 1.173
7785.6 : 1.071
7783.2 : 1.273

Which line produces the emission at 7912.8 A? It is Mg II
